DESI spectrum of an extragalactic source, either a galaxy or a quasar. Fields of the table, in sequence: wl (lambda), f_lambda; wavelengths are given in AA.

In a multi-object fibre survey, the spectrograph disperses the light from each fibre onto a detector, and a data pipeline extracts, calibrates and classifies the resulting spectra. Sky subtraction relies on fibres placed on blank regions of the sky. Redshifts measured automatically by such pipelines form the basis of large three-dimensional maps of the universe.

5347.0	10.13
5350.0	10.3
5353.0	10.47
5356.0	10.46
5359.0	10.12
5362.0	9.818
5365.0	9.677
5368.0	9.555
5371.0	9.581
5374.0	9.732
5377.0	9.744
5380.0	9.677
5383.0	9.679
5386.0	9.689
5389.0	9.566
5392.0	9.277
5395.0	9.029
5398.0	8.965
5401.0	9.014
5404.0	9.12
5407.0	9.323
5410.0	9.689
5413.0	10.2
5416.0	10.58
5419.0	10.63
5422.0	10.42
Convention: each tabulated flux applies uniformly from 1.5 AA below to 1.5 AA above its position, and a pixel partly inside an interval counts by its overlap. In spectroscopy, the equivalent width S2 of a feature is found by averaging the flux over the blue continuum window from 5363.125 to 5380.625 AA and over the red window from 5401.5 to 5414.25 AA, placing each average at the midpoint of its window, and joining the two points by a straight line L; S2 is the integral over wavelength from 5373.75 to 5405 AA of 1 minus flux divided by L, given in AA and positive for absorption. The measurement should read 0.6 AA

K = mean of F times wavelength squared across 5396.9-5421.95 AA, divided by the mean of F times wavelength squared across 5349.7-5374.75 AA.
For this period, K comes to 1.0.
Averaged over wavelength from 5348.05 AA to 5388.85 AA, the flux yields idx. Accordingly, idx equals 9.88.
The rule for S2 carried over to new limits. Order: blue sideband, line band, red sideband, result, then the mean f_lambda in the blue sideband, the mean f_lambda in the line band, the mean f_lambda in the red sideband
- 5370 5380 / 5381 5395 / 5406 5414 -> 0.3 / 9.69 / 9.5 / 9.73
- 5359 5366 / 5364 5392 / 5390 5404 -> -0.4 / 9.83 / 9.63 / 9.09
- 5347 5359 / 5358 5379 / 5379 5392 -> 0.5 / 10.3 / 9.74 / 9.61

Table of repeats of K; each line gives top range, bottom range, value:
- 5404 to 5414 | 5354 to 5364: 0.97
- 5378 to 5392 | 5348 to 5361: 0.94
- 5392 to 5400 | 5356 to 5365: 0.92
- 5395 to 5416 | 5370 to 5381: 0.99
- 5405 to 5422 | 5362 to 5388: 1.06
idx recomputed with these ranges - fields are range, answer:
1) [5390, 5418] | 9.49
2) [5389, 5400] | 9.15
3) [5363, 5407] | 9.45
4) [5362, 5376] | 9.66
